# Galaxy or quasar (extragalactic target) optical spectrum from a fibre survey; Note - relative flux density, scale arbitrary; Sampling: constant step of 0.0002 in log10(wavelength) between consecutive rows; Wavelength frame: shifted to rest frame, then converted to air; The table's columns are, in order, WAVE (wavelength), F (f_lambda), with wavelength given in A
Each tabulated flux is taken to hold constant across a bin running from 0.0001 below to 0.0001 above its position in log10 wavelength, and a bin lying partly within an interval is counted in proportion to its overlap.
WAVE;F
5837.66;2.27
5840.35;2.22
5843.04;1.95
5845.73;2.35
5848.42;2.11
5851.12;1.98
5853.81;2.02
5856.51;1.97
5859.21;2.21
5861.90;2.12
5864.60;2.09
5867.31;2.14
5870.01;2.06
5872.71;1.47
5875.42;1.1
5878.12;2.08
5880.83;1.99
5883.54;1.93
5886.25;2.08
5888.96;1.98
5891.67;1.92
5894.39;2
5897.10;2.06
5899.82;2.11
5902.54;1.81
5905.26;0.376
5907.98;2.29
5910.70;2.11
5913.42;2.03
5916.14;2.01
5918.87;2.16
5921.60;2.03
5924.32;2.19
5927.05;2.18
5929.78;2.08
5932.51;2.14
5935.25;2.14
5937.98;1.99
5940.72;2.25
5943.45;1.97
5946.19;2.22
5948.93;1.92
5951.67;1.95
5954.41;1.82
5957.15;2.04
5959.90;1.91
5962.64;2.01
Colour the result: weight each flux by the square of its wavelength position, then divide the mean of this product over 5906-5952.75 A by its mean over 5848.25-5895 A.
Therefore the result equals 1.08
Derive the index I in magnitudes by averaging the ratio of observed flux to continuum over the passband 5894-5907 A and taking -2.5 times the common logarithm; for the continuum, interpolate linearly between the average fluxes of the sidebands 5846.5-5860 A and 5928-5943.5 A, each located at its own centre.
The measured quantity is 0.25 mag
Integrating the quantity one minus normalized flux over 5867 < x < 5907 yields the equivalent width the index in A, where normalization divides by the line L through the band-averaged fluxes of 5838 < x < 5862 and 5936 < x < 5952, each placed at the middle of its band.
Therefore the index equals 5.5 A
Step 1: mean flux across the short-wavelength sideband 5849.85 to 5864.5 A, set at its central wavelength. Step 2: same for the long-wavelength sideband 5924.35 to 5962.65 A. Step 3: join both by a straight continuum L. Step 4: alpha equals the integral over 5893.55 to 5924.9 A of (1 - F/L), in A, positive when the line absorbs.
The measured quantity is 2.0 A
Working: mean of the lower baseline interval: 2.06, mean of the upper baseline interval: 2.05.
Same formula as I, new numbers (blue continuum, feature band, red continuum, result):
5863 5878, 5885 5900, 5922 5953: -0.067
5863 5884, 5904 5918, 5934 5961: 0.090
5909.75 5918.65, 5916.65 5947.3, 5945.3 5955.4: -0.053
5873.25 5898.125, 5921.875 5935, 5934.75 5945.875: -0.045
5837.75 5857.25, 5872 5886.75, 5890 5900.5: 0.155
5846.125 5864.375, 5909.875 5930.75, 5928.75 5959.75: -0.024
